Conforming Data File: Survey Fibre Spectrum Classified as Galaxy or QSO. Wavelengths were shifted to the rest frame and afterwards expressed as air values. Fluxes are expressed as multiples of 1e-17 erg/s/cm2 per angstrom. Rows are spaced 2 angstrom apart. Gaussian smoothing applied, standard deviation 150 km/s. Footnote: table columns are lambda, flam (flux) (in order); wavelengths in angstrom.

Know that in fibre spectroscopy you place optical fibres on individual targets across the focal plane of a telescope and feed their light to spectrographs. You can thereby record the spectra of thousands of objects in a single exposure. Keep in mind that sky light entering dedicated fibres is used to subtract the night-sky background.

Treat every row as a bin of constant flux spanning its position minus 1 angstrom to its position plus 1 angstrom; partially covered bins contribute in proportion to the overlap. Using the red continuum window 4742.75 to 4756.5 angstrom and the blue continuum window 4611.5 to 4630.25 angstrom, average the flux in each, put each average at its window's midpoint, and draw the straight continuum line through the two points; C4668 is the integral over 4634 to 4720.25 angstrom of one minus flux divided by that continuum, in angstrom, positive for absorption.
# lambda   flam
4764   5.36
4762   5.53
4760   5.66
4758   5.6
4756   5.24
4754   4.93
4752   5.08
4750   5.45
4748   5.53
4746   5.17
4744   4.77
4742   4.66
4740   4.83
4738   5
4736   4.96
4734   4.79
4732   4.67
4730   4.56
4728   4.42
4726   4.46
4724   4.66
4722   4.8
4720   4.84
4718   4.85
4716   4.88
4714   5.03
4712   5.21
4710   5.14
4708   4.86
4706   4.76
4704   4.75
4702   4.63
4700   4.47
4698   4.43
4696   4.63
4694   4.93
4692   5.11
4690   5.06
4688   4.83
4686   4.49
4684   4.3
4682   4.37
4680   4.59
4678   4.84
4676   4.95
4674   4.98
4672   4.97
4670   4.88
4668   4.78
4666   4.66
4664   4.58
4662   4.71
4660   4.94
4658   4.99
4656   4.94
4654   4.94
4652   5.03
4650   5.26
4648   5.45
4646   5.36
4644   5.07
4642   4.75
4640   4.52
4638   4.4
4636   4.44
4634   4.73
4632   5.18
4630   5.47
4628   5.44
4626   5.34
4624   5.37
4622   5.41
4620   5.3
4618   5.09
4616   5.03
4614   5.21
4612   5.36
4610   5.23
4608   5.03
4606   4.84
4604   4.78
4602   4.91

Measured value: 6.70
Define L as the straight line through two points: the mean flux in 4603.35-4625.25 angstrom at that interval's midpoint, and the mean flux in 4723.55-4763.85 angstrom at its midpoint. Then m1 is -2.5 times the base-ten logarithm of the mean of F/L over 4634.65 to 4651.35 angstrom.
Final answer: 0.05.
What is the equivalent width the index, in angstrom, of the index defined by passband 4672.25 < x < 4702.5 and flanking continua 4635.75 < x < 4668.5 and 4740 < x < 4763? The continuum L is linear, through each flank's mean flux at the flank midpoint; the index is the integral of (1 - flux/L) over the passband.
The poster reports 1.7 angstrom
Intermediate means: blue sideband 4.88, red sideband 5.22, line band 4.72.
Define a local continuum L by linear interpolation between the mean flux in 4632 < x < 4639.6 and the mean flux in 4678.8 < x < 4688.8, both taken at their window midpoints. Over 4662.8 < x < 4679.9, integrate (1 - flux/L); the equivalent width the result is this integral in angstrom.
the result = -1.04 angstrom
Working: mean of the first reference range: 4.61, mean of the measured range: 4.82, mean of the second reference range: 4.52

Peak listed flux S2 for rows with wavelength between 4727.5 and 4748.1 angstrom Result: 5.53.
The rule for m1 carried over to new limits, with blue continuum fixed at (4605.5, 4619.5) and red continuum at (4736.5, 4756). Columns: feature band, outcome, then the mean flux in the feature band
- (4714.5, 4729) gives 0.08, 4.71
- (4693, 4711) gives 0.08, 4.73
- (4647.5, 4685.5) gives 0.06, 4.84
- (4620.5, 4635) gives -0.03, 5.28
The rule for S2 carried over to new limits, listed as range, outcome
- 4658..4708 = 5.11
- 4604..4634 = 5.47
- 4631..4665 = 5.45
